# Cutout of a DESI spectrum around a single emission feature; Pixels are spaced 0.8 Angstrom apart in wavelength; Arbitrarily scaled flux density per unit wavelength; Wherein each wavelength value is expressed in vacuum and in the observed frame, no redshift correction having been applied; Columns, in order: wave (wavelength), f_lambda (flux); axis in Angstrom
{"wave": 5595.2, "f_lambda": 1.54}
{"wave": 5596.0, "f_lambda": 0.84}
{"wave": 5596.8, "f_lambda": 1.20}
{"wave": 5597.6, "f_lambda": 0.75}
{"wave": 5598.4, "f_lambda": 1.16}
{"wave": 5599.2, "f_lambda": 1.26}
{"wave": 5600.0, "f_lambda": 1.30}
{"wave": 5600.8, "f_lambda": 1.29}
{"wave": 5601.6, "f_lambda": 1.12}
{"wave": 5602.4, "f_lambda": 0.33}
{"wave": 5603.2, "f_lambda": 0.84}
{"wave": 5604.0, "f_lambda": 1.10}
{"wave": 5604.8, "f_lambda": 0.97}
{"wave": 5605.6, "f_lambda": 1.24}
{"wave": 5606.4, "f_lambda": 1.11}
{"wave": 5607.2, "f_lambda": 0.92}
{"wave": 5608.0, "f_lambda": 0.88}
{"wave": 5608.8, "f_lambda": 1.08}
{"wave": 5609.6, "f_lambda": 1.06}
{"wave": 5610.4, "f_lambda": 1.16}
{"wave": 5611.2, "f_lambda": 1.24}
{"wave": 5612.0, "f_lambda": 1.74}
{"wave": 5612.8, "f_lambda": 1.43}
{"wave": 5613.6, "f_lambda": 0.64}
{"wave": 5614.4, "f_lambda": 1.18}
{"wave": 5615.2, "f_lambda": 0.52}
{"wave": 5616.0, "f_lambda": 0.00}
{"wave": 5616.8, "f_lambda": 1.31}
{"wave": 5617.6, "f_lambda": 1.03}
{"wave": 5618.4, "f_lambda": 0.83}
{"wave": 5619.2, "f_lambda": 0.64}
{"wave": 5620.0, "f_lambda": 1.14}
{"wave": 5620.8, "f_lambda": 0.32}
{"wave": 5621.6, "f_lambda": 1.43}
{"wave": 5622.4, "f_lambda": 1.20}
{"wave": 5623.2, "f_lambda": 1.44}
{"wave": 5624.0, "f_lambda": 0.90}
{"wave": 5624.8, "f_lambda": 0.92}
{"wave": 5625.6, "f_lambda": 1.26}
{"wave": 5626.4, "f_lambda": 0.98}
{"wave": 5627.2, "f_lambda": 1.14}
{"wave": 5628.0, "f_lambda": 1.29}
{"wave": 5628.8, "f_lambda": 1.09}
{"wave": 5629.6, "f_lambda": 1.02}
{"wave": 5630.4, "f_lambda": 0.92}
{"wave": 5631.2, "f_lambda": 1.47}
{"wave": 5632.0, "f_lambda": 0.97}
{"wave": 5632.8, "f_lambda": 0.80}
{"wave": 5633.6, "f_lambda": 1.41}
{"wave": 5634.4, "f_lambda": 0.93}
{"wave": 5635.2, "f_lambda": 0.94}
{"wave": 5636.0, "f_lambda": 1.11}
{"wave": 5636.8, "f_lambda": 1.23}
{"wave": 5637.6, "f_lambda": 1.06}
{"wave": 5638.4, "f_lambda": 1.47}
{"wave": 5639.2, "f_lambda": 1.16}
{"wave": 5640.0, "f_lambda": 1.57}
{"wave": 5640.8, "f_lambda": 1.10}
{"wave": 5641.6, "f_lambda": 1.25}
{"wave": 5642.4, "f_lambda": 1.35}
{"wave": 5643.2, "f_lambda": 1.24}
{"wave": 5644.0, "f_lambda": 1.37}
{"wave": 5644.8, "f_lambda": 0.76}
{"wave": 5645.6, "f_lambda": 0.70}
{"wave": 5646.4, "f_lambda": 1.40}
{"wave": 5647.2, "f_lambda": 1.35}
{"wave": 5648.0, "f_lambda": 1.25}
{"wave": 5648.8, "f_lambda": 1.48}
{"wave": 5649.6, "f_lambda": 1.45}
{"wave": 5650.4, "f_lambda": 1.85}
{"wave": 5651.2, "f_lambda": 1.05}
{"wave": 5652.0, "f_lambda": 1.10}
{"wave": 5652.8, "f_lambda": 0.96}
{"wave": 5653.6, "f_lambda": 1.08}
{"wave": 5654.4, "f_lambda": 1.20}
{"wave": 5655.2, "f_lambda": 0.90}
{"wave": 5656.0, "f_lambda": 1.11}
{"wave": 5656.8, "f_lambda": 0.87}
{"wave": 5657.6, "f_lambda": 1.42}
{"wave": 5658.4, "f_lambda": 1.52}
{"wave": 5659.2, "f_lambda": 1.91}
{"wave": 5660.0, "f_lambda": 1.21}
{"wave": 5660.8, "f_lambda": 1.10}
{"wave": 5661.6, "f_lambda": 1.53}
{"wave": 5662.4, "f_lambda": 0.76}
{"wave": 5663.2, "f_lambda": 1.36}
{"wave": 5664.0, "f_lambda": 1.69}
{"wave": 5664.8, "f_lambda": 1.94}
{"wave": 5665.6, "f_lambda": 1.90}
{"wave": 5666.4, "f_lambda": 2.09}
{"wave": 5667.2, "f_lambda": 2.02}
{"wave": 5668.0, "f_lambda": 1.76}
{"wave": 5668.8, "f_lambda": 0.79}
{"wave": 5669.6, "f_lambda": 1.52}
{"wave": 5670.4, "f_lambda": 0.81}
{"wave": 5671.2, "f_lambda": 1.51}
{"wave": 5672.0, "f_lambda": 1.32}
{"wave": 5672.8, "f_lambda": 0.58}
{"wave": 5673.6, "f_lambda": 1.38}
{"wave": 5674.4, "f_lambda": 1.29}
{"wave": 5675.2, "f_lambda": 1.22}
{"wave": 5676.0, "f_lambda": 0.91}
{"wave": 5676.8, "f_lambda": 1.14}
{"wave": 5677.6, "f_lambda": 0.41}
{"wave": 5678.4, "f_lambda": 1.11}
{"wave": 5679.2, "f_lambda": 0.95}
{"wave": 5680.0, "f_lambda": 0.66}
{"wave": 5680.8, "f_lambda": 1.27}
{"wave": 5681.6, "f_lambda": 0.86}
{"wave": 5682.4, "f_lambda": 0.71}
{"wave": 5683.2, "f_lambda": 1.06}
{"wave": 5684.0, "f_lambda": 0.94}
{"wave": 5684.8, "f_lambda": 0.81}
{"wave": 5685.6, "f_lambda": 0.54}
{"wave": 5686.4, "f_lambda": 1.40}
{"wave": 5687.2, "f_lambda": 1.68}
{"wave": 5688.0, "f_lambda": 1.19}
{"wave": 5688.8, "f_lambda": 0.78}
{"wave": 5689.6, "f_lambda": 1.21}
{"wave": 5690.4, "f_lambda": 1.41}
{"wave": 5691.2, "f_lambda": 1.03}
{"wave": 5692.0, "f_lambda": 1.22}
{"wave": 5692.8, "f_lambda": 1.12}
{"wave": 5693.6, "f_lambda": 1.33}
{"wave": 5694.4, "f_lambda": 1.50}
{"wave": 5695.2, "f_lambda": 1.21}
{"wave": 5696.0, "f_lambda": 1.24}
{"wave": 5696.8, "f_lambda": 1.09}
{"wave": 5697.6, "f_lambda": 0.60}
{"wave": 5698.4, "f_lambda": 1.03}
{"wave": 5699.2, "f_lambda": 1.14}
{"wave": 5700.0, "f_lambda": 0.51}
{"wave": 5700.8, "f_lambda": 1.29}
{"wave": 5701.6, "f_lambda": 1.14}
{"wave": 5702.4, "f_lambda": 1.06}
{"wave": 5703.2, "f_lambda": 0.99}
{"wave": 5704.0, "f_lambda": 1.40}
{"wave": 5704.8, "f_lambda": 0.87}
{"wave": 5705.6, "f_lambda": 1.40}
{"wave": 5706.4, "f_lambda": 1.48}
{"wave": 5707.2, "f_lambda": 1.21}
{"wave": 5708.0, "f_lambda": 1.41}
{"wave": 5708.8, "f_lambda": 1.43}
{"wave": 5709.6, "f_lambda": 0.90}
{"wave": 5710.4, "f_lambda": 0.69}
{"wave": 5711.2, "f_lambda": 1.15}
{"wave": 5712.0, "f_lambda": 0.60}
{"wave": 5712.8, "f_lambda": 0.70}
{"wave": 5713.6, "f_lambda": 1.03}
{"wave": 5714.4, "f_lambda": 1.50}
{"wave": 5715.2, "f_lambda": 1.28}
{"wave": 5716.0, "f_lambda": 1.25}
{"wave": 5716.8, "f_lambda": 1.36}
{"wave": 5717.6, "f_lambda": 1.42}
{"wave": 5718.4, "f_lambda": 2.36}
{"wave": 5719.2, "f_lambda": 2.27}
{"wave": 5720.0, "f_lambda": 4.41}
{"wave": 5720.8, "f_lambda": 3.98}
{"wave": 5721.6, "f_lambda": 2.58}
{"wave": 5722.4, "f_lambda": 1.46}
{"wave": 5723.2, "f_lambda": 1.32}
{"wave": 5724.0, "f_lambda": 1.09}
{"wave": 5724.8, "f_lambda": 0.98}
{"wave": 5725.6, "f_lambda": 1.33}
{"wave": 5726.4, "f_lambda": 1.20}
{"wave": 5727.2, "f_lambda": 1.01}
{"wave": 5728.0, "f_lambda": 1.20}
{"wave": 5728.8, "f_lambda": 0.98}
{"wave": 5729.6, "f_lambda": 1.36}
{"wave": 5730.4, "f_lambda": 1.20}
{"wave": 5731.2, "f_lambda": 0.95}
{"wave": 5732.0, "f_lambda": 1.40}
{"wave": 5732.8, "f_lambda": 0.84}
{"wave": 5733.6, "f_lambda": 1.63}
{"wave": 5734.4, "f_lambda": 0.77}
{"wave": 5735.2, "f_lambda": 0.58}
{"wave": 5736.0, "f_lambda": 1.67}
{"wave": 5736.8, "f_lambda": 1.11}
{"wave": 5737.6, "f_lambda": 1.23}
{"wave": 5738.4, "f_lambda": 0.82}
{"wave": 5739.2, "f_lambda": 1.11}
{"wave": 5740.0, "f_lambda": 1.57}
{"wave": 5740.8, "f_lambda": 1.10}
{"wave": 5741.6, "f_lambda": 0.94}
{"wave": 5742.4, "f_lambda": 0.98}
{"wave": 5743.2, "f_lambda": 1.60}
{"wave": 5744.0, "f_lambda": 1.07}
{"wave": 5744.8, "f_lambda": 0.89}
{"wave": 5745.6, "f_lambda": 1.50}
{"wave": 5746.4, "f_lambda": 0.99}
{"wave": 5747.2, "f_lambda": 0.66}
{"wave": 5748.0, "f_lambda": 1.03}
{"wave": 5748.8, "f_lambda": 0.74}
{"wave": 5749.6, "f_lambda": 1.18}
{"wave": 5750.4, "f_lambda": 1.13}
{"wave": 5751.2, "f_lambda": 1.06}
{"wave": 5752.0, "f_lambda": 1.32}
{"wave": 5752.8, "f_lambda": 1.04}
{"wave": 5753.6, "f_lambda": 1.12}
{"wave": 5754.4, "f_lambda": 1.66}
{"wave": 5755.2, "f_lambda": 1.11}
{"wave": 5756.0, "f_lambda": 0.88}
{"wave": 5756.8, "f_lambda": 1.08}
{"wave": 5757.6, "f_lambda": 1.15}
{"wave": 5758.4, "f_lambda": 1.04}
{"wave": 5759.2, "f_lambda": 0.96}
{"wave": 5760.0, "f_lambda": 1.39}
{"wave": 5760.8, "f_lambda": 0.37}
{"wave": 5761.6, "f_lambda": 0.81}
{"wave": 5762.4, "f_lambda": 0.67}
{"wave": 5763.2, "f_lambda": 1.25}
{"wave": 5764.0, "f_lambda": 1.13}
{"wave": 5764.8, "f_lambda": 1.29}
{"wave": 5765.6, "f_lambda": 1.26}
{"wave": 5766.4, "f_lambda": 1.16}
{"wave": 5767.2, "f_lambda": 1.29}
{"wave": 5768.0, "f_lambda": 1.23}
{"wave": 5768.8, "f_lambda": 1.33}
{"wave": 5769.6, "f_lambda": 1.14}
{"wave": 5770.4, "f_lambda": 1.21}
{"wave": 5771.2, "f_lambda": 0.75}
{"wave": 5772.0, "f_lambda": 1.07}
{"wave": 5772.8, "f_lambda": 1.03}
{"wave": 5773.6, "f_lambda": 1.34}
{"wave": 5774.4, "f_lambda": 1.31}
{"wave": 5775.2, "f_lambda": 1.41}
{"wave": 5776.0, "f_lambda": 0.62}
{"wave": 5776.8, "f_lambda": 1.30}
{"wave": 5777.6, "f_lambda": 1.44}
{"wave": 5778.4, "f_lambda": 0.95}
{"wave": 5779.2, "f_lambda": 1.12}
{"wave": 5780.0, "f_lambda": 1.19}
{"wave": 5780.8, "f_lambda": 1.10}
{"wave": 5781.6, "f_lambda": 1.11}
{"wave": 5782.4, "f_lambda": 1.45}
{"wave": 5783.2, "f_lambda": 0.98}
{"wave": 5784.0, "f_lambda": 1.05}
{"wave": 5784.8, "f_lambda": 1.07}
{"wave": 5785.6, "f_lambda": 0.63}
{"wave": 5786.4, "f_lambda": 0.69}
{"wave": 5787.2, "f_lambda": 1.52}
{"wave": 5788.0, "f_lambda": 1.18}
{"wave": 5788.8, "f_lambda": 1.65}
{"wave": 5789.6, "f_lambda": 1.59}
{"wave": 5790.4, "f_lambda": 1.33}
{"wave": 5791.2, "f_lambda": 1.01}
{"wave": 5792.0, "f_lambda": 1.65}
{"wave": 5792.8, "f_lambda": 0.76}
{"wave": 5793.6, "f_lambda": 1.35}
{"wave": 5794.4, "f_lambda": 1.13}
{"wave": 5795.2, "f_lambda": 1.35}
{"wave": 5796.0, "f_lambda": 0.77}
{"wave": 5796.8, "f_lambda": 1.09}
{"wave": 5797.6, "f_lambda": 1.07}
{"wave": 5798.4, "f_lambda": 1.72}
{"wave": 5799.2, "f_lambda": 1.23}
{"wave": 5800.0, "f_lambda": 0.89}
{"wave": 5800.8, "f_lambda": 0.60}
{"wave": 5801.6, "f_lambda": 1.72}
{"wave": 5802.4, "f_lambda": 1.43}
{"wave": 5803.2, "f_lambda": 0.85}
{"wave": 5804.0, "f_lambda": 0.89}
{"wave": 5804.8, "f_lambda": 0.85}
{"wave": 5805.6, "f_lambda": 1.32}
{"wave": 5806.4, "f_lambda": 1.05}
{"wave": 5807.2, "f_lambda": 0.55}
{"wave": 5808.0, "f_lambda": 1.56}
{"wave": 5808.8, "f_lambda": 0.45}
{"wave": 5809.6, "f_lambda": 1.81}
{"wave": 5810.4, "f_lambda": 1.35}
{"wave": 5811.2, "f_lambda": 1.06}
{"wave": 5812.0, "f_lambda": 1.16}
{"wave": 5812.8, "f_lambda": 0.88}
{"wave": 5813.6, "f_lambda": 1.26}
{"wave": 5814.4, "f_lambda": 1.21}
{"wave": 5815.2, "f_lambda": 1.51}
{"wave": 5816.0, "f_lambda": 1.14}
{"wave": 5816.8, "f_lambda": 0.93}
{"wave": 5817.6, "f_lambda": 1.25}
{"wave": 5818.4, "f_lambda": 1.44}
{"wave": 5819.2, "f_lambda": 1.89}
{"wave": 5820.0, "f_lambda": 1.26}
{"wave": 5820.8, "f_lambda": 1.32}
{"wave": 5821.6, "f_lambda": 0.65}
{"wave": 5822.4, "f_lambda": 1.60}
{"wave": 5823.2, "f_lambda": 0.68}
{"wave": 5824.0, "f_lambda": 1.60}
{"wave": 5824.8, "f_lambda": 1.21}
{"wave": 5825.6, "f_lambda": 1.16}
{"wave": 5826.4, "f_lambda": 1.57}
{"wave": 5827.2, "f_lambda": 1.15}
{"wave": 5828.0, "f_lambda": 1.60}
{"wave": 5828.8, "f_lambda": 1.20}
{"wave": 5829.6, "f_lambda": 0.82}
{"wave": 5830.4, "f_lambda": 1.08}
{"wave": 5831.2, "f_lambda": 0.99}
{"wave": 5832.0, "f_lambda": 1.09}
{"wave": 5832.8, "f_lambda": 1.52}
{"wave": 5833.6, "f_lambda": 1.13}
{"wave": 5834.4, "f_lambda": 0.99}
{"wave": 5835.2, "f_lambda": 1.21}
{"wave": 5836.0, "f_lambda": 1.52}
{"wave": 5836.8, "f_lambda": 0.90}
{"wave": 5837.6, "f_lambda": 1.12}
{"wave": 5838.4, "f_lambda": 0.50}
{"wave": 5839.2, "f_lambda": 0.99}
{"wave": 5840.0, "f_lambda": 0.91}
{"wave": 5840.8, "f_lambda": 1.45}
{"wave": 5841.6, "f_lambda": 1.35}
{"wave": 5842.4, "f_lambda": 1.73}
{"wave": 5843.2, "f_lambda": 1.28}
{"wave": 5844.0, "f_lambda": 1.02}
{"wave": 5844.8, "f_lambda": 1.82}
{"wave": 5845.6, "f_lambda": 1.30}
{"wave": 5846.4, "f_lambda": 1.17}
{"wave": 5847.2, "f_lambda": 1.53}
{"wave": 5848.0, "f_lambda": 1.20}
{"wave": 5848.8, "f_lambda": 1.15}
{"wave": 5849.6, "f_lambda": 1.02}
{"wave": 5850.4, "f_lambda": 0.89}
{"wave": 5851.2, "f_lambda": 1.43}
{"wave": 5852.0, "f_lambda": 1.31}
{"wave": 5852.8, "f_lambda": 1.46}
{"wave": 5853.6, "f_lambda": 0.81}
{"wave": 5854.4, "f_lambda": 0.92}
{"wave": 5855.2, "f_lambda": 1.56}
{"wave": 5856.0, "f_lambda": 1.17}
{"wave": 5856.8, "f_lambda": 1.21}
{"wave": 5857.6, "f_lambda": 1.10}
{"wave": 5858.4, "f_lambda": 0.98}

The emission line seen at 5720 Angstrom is [O III]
